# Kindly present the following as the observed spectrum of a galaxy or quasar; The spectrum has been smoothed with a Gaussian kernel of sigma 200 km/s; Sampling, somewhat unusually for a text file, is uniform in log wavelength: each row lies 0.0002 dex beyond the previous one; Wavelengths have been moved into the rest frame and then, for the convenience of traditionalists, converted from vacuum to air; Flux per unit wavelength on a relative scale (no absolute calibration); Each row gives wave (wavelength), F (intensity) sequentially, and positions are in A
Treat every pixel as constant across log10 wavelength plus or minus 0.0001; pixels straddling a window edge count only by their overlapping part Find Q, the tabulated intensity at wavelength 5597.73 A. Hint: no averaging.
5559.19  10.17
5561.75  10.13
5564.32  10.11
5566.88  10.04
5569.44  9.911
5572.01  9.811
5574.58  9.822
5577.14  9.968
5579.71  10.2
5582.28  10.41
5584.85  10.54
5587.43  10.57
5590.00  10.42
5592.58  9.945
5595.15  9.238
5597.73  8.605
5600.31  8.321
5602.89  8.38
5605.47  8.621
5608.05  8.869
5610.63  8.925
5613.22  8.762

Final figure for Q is 8.605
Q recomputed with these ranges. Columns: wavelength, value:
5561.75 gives 10.13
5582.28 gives 10.41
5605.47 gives 8.621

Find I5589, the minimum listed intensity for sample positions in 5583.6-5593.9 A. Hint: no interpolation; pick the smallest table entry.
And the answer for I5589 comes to 9.945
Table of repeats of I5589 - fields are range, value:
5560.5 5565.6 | 10.11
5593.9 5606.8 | 8.321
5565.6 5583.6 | 9.811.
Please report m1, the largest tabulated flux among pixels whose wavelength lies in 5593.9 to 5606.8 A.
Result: 9.238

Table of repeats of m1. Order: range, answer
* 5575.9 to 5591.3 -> 10.57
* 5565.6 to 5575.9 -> 10.04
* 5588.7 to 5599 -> 10.42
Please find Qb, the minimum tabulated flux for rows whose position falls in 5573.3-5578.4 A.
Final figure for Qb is 9.822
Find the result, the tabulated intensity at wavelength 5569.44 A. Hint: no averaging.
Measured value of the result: 9.911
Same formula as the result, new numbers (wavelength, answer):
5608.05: 8.869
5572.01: 9.811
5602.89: 8.38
